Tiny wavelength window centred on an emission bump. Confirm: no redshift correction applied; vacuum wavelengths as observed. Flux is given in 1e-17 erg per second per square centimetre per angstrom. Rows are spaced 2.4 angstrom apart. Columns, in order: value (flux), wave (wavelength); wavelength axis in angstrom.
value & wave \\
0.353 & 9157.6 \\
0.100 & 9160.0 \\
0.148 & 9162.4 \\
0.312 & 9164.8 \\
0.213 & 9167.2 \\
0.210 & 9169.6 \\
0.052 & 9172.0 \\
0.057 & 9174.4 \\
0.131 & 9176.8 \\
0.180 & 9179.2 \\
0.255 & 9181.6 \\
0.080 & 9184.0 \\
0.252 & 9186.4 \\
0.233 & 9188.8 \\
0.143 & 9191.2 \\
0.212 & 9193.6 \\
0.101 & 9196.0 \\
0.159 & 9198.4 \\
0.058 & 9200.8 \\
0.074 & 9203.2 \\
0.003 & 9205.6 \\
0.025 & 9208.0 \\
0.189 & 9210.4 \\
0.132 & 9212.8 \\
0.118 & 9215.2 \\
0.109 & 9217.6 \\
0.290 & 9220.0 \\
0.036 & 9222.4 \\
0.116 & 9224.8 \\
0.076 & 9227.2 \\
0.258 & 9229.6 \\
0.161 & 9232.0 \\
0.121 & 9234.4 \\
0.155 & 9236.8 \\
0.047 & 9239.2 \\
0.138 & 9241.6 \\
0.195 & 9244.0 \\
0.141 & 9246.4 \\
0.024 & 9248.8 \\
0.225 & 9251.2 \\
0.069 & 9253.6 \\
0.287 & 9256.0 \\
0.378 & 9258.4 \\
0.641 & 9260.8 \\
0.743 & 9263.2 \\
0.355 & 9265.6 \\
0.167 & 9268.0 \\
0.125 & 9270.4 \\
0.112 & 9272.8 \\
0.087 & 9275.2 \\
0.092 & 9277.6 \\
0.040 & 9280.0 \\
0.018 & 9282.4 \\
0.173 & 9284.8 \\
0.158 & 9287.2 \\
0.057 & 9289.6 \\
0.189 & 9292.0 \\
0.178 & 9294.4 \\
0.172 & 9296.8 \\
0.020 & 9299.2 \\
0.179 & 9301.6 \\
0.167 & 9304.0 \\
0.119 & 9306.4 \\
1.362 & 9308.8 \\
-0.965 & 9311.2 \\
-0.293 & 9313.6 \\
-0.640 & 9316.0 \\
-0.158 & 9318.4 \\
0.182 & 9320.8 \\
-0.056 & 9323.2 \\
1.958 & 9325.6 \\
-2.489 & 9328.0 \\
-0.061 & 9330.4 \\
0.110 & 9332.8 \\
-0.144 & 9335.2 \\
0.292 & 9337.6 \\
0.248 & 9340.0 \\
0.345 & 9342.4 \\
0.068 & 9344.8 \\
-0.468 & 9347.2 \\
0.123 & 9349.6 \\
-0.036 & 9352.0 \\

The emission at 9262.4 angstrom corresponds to H-beta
